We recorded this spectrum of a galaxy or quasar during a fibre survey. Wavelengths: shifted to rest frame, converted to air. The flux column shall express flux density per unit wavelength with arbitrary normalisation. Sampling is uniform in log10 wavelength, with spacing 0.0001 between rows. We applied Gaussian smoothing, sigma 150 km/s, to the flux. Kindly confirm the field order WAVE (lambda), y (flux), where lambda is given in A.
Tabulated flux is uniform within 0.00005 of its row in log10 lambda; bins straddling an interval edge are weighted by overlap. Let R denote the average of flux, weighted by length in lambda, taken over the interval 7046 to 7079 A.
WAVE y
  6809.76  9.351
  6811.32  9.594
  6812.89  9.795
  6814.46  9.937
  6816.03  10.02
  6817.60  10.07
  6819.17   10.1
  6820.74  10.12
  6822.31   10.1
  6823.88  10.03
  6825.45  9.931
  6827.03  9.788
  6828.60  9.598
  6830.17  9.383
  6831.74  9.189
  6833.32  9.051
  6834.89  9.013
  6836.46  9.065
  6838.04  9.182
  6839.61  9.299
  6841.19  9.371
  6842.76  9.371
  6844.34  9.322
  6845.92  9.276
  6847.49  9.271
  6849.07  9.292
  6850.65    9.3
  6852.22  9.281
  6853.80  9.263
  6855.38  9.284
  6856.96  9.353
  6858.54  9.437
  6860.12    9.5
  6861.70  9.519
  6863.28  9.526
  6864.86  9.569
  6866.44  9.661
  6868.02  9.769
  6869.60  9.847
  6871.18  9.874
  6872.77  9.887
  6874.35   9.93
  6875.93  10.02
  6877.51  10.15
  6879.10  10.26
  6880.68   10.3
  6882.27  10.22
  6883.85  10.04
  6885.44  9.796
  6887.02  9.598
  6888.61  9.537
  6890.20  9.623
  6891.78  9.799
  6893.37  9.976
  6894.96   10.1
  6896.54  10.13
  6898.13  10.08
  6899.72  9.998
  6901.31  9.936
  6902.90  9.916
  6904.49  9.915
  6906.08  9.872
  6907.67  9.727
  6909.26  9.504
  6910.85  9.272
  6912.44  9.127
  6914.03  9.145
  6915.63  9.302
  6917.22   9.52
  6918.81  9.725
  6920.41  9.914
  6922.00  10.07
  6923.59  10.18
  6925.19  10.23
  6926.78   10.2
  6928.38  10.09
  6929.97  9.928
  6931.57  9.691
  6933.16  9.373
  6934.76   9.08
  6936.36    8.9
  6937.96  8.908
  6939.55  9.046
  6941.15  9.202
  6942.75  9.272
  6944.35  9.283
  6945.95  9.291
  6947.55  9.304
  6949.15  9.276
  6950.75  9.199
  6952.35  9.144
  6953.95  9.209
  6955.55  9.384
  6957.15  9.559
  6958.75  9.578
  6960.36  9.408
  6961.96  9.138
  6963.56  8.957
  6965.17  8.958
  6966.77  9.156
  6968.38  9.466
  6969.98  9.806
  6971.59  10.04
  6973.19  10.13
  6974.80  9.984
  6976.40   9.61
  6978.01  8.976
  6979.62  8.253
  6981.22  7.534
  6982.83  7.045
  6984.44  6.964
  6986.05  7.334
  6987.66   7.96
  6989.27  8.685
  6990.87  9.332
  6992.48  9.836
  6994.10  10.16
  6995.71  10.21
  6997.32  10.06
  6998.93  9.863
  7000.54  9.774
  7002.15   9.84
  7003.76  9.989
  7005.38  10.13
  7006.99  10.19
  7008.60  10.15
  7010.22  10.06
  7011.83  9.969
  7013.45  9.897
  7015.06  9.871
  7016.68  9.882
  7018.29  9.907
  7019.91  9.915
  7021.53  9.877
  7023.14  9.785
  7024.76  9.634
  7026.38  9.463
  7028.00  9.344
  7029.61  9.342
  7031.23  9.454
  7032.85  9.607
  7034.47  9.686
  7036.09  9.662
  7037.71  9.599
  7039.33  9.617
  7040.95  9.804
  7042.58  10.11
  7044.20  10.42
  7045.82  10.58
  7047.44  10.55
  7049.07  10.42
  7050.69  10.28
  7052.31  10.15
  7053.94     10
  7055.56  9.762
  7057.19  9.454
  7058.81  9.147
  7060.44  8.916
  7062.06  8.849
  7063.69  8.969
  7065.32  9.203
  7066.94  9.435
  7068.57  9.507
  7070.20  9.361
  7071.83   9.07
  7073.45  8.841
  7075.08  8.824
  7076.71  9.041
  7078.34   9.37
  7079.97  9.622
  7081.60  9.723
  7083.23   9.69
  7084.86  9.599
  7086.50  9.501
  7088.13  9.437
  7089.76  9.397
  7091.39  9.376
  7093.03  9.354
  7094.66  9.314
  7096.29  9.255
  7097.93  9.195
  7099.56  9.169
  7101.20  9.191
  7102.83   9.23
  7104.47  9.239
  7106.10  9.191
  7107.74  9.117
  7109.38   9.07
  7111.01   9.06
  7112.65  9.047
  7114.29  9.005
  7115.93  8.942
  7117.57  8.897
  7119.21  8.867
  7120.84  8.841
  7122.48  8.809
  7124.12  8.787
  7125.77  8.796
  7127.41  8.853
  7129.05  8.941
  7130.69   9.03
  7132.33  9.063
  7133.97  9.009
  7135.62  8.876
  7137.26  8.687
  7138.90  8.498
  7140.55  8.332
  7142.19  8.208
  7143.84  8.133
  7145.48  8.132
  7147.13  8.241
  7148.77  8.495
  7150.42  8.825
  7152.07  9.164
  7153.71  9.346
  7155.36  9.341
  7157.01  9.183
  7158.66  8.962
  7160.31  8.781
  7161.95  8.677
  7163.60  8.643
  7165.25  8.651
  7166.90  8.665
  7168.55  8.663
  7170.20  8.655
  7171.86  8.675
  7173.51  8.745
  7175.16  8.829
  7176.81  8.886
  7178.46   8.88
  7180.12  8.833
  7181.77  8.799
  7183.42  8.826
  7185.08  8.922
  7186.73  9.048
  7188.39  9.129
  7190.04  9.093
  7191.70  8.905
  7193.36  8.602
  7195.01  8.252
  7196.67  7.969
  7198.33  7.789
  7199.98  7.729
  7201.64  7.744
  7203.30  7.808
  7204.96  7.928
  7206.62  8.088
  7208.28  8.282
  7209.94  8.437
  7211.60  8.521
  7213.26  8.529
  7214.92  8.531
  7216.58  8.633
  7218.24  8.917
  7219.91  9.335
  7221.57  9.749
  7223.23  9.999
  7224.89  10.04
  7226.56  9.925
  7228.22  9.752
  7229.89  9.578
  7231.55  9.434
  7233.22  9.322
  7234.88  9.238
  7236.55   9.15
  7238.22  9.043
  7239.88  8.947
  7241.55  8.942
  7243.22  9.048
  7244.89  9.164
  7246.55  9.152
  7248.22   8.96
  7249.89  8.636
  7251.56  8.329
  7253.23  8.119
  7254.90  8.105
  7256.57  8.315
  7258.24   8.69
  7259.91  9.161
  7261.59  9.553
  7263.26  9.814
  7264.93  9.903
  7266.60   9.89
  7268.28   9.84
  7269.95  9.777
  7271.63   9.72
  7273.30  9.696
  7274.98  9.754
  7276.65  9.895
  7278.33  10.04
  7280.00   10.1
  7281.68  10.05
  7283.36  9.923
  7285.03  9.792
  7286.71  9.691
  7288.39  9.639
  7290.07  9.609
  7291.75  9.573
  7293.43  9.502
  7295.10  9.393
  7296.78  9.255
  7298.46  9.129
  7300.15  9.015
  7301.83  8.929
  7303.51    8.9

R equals 9.48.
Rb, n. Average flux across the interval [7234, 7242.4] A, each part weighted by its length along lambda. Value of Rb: 9.07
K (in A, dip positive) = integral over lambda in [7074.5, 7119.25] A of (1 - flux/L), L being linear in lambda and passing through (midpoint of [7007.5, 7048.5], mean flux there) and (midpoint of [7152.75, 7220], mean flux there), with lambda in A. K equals 0.4 A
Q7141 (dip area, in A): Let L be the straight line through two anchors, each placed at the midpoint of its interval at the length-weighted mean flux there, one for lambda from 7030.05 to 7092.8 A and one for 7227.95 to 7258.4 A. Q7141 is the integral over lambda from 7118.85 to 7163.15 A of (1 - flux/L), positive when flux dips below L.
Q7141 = 2.5 A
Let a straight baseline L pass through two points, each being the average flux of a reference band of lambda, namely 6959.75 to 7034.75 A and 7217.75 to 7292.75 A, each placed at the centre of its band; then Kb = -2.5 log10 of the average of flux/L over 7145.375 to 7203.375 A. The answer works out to 0.09 mag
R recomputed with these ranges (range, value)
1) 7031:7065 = 9.76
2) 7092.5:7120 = 9.12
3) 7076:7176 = 8.97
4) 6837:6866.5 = 9.36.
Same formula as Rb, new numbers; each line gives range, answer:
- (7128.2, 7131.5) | 8.99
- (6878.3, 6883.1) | 10.3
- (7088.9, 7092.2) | 9.4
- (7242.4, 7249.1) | 9.08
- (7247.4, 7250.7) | 8.8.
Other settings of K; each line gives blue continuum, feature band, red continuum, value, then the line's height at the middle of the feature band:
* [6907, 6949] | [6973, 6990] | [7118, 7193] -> 1.8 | 9.34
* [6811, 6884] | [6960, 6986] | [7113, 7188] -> 1.1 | 9.29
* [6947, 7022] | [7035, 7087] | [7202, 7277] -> -1.7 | 9.29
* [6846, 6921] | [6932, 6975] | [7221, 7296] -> 1.4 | 9.65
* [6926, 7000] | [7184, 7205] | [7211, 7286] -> 2.0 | 9.3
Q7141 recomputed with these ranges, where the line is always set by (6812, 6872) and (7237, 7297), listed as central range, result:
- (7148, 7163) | 0.7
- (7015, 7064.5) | -1.5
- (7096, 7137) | 1.8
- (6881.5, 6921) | -1.0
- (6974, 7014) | 0.9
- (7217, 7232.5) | -0.4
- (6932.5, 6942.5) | 0.4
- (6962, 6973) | 0.1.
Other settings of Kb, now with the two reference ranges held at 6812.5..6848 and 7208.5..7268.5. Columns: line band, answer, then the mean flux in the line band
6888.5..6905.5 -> -0.05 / 9.92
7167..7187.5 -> 0.05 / 8.81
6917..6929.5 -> -0.06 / 10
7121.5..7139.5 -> 0.05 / 8.85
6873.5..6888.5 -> -0.05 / 10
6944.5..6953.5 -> 0.02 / 9.24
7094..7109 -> 0.01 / 9.2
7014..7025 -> -0.06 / 9.85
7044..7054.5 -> -0.11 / 10.3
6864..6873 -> -0.03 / 9.76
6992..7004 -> -0.07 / 9.97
